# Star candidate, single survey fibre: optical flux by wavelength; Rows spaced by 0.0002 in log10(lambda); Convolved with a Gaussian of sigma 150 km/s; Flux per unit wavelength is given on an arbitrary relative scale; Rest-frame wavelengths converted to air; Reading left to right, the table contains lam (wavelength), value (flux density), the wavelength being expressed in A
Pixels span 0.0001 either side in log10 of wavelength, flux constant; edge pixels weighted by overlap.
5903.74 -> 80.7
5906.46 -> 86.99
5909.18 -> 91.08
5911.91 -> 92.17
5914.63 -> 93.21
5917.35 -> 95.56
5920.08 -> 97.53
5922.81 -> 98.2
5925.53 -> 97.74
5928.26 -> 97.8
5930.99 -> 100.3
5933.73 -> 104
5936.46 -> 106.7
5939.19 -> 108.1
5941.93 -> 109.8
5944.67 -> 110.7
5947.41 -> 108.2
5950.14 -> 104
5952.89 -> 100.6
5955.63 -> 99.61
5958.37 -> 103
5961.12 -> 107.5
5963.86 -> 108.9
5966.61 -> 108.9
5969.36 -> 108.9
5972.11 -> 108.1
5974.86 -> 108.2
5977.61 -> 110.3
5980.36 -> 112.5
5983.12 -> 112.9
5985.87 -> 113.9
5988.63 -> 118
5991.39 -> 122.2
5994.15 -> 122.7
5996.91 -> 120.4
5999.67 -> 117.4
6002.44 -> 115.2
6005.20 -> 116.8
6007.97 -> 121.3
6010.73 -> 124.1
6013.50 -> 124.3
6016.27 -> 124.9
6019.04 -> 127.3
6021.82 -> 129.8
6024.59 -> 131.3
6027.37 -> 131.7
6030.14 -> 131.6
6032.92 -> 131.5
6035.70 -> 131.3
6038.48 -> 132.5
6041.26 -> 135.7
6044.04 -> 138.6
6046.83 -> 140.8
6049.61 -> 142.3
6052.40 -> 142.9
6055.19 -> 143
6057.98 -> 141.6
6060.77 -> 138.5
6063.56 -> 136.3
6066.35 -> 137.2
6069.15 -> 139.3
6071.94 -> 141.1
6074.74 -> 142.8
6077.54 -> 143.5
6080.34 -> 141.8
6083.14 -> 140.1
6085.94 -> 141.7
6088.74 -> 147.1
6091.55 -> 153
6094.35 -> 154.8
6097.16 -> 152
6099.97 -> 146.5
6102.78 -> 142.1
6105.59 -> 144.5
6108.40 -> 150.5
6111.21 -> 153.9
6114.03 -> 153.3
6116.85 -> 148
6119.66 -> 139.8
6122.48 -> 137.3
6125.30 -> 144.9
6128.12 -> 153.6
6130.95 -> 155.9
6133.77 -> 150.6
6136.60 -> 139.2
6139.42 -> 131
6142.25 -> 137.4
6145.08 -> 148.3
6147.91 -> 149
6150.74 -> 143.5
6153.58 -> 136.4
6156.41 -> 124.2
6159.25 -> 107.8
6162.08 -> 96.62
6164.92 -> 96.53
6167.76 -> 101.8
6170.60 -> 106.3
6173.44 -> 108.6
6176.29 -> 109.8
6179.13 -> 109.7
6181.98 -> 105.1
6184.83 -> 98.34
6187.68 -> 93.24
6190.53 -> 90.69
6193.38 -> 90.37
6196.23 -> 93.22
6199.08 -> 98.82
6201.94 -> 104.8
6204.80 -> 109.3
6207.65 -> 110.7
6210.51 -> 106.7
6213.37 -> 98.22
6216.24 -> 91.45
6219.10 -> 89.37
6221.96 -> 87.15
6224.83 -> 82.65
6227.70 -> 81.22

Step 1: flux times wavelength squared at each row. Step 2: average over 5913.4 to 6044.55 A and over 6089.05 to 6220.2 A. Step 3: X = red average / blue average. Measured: 1.1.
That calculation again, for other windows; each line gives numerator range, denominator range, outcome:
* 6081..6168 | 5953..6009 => 1.30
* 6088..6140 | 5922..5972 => 1.49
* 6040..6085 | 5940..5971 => 1.37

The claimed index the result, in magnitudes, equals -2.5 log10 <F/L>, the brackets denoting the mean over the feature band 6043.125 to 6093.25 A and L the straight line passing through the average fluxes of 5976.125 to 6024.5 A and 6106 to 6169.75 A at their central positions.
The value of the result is -0.112 mag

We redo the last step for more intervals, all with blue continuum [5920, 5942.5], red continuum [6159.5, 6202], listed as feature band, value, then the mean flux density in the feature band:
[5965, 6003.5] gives -0.124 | 114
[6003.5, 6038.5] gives -0.245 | 127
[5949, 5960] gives 0.003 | 102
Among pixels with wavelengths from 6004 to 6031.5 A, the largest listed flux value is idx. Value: 131.7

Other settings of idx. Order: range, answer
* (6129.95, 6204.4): 155.9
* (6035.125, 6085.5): 143.5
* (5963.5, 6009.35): 122.7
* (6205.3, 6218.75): 110.7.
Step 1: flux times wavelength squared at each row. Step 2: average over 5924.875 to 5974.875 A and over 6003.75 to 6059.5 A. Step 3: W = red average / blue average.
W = 1.29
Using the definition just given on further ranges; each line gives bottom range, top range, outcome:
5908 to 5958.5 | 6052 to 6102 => 1.49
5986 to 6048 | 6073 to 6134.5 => 1.20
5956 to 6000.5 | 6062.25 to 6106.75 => 1.33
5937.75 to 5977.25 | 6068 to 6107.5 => 1.42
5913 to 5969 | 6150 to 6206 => 1.11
